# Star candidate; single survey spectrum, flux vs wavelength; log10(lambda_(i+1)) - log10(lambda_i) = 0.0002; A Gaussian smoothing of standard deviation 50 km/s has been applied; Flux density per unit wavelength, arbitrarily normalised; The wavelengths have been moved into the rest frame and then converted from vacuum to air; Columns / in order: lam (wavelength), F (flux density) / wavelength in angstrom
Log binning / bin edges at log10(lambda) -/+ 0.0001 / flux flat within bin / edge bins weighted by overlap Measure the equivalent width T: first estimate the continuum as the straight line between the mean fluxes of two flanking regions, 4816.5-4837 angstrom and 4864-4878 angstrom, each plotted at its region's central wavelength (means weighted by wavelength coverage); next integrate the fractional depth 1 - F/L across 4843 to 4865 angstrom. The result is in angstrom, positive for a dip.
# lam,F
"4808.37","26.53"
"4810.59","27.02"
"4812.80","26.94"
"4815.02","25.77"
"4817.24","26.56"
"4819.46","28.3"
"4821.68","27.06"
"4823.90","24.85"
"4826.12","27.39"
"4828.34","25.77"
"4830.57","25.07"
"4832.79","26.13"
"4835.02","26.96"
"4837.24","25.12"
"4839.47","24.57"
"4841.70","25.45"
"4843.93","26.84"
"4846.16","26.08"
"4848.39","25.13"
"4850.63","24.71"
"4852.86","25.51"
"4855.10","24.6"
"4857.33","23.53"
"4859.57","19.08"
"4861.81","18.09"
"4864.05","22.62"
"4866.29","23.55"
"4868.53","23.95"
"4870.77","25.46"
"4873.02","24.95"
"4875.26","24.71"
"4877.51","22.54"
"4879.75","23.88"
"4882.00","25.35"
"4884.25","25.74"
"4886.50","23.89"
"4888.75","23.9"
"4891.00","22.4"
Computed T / 1.3 angstrom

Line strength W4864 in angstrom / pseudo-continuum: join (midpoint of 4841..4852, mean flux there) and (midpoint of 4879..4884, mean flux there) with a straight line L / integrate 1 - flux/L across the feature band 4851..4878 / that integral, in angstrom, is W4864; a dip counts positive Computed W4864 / 2.1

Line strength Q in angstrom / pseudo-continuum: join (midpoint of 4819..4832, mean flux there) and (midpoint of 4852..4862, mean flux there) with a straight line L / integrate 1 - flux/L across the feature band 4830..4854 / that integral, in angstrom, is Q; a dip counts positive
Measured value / -1.3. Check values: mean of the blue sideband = 26.3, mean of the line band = 25.6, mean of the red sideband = 22.4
